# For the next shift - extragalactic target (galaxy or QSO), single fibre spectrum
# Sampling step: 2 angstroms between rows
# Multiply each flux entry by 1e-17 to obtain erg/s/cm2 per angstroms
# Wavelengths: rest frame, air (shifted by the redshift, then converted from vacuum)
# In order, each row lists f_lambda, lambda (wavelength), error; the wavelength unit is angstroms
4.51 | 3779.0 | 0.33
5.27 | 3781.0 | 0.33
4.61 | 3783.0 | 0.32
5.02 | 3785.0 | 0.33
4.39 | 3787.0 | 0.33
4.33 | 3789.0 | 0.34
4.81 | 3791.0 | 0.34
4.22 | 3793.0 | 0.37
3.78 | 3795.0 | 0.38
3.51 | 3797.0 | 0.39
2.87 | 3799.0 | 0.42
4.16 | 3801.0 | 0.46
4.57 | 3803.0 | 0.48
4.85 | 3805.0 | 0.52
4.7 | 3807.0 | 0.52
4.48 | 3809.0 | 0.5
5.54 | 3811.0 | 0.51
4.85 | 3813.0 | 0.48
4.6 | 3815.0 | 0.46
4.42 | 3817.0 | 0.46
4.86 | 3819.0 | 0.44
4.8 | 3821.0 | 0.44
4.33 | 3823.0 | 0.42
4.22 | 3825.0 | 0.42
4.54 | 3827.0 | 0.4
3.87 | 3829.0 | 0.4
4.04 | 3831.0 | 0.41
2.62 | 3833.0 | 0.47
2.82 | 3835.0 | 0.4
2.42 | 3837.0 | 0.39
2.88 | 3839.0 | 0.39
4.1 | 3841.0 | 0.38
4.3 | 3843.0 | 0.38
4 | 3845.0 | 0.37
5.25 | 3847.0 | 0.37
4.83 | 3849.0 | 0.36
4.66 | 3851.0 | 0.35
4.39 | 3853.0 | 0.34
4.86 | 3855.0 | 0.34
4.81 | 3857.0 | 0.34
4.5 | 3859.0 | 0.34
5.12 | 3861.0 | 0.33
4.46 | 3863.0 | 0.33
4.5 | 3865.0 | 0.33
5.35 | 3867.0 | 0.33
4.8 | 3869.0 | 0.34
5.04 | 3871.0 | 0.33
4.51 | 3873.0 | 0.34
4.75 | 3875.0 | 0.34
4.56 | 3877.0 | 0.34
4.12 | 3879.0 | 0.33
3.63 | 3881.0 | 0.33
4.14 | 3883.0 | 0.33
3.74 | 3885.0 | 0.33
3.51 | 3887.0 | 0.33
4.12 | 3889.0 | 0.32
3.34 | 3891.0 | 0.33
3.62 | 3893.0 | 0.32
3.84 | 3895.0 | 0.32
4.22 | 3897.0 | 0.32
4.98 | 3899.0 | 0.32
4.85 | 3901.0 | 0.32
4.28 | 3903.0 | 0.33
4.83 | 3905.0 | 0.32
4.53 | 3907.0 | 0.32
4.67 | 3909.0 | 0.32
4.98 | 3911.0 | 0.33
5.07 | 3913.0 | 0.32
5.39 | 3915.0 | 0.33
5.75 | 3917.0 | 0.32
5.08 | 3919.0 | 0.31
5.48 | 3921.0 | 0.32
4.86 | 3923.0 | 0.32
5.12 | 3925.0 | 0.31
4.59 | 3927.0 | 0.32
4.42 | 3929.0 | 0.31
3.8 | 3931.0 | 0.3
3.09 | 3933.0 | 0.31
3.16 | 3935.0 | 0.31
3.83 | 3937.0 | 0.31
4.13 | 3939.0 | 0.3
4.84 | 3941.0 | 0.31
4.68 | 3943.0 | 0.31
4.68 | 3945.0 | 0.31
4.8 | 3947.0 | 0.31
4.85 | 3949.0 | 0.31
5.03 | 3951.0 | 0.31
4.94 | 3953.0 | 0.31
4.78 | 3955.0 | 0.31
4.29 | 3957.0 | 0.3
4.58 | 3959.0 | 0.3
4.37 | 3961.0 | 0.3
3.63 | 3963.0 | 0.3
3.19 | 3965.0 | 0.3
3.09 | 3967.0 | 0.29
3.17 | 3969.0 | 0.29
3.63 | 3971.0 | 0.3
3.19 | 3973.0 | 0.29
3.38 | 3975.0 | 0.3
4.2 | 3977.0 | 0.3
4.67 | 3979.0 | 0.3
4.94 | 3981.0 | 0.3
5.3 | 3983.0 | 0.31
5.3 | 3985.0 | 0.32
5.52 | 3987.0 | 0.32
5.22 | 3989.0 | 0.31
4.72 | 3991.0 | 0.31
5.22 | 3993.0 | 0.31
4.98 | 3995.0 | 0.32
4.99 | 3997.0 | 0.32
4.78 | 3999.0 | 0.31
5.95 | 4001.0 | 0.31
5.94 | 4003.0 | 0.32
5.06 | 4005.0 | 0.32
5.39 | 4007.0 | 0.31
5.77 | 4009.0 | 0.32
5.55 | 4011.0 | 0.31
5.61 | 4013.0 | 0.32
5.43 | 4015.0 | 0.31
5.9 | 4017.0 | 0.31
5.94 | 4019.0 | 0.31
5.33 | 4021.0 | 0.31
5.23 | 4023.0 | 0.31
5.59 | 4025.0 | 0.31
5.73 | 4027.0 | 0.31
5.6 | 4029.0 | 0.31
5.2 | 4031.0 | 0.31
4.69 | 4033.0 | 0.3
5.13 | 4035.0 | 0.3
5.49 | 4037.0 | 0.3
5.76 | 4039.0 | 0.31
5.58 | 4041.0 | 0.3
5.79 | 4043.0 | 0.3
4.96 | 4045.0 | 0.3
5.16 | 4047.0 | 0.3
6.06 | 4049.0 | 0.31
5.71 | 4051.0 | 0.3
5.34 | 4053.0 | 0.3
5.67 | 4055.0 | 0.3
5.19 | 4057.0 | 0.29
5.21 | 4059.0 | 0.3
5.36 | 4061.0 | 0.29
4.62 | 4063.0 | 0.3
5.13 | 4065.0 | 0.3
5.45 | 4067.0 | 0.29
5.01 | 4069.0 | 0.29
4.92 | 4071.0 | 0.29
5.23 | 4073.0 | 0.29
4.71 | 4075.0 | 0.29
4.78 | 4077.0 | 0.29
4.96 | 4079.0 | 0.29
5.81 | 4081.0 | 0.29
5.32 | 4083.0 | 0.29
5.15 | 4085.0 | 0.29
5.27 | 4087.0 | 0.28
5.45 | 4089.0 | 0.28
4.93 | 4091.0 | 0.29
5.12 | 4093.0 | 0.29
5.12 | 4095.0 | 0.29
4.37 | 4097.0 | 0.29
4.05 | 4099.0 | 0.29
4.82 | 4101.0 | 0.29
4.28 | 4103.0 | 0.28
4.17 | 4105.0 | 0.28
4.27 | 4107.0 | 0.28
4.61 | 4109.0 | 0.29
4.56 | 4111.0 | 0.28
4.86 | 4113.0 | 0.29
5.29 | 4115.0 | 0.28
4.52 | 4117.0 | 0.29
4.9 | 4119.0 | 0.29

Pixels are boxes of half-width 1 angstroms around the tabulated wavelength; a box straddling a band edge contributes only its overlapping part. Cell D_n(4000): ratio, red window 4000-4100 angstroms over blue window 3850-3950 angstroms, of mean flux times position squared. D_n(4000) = 1.27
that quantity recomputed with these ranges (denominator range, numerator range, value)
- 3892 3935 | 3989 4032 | 1.24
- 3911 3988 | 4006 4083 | 1.27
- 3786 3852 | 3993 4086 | 1.42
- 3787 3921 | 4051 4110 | 1.28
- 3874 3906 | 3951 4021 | 1.21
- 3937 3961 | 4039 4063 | 1.23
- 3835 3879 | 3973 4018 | 1.24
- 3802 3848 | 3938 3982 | 1.07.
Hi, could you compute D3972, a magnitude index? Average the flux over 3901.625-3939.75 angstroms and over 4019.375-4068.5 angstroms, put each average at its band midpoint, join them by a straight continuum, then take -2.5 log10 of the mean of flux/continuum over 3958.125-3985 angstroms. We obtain 0.23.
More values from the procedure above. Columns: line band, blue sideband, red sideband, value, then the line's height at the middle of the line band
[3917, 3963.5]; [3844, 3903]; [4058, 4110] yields 0.02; 4.59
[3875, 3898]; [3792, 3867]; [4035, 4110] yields 0.14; 4.47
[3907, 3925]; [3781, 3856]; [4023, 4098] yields -0.10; 4.67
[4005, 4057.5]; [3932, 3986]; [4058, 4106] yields -0.18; 4.66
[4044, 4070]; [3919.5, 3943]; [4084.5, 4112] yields -0.15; 4.62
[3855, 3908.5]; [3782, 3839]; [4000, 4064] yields 0.05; 4.61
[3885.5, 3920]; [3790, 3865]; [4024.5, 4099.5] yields 0.02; 4.58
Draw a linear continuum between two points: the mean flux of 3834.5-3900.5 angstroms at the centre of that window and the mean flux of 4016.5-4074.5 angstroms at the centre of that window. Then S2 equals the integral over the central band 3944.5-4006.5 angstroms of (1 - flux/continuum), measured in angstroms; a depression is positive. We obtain 4.3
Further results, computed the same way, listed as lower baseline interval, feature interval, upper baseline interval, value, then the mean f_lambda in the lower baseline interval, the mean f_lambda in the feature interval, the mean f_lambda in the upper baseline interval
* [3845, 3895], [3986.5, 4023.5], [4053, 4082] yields -3.6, 4.42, 5.4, 5.15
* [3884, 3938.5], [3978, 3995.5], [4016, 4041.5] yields 0.0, 4.41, 5.1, 5.47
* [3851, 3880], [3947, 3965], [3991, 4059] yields 2.2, 4.7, 4.5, 5.43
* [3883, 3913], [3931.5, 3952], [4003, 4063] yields 1.6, 4.27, 4.3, 5.46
